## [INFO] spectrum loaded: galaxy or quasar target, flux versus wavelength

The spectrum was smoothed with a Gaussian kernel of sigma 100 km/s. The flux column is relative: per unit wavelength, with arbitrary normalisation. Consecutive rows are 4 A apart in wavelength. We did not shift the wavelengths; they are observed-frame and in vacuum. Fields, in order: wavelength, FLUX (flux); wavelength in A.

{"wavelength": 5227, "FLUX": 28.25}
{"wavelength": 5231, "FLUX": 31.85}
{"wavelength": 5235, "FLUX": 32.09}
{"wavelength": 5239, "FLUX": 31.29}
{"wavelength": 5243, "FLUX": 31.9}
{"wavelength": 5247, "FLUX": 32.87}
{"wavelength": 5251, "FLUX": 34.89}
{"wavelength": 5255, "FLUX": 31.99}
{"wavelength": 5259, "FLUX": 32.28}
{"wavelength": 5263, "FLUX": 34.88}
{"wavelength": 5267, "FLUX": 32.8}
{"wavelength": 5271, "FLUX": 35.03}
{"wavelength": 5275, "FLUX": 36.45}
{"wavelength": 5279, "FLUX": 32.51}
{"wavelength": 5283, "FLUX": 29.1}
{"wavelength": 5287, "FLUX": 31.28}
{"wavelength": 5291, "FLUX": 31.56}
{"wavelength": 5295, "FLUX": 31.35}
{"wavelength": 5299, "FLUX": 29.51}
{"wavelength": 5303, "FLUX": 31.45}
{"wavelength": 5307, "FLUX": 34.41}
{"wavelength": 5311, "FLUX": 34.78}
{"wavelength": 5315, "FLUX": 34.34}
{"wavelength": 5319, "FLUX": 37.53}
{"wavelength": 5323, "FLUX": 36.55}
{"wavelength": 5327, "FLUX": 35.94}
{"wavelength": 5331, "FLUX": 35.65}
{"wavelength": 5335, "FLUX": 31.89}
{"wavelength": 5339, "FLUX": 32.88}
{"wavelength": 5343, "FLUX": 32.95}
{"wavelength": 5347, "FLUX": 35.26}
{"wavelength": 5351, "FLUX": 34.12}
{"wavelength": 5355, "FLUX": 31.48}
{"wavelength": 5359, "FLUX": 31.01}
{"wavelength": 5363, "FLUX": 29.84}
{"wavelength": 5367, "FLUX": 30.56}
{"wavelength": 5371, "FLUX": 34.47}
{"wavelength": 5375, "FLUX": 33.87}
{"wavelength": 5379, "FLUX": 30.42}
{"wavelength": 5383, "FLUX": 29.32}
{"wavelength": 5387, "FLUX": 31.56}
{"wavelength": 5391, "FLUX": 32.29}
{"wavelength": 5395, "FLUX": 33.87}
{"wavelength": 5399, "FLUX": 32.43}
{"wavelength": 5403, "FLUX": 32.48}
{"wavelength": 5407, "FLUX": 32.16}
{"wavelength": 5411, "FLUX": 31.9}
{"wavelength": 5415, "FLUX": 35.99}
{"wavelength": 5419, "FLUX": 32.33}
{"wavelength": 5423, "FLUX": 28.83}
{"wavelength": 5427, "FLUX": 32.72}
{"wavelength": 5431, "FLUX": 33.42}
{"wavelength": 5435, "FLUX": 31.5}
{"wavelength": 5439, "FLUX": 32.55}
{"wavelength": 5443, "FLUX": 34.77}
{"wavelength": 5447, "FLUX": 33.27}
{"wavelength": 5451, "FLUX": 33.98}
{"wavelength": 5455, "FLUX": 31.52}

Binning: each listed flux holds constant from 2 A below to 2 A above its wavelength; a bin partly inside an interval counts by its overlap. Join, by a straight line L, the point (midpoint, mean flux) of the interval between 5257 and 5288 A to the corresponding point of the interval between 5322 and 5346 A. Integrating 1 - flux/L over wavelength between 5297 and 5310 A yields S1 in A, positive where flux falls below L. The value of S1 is 0.6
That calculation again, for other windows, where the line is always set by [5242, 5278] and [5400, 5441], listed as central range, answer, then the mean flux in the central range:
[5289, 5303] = 1.0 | 30.9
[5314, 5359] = -1.6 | 34.3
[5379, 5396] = 0.6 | 31.5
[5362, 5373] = 0.3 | 31.8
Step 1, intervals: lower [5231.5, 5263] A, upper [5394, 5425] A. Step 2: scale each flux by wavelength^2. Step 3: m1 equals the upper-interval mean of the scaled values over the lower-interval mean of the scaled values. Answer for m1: 1.1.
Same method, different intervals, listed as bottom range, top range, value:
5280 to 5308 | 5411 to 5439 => 1.09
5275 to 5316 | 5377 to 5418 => 1.04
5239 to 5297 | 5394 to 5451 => 1.06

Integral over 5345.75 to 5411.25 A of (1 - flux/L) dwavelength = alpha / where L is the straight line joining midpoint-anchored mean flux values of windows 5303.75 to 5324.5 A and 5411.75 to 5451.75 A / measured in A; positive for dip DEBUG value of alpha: 3.5 A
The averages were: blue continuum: 35.3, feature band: 32.2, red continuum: 32.9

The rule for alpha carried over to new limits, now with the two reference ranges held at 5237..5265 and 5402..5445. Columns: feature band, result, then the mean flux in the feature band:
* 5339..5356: -0.4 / 33.5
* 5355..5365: 0.6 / 30.6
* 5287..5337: -1.3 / 33.6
